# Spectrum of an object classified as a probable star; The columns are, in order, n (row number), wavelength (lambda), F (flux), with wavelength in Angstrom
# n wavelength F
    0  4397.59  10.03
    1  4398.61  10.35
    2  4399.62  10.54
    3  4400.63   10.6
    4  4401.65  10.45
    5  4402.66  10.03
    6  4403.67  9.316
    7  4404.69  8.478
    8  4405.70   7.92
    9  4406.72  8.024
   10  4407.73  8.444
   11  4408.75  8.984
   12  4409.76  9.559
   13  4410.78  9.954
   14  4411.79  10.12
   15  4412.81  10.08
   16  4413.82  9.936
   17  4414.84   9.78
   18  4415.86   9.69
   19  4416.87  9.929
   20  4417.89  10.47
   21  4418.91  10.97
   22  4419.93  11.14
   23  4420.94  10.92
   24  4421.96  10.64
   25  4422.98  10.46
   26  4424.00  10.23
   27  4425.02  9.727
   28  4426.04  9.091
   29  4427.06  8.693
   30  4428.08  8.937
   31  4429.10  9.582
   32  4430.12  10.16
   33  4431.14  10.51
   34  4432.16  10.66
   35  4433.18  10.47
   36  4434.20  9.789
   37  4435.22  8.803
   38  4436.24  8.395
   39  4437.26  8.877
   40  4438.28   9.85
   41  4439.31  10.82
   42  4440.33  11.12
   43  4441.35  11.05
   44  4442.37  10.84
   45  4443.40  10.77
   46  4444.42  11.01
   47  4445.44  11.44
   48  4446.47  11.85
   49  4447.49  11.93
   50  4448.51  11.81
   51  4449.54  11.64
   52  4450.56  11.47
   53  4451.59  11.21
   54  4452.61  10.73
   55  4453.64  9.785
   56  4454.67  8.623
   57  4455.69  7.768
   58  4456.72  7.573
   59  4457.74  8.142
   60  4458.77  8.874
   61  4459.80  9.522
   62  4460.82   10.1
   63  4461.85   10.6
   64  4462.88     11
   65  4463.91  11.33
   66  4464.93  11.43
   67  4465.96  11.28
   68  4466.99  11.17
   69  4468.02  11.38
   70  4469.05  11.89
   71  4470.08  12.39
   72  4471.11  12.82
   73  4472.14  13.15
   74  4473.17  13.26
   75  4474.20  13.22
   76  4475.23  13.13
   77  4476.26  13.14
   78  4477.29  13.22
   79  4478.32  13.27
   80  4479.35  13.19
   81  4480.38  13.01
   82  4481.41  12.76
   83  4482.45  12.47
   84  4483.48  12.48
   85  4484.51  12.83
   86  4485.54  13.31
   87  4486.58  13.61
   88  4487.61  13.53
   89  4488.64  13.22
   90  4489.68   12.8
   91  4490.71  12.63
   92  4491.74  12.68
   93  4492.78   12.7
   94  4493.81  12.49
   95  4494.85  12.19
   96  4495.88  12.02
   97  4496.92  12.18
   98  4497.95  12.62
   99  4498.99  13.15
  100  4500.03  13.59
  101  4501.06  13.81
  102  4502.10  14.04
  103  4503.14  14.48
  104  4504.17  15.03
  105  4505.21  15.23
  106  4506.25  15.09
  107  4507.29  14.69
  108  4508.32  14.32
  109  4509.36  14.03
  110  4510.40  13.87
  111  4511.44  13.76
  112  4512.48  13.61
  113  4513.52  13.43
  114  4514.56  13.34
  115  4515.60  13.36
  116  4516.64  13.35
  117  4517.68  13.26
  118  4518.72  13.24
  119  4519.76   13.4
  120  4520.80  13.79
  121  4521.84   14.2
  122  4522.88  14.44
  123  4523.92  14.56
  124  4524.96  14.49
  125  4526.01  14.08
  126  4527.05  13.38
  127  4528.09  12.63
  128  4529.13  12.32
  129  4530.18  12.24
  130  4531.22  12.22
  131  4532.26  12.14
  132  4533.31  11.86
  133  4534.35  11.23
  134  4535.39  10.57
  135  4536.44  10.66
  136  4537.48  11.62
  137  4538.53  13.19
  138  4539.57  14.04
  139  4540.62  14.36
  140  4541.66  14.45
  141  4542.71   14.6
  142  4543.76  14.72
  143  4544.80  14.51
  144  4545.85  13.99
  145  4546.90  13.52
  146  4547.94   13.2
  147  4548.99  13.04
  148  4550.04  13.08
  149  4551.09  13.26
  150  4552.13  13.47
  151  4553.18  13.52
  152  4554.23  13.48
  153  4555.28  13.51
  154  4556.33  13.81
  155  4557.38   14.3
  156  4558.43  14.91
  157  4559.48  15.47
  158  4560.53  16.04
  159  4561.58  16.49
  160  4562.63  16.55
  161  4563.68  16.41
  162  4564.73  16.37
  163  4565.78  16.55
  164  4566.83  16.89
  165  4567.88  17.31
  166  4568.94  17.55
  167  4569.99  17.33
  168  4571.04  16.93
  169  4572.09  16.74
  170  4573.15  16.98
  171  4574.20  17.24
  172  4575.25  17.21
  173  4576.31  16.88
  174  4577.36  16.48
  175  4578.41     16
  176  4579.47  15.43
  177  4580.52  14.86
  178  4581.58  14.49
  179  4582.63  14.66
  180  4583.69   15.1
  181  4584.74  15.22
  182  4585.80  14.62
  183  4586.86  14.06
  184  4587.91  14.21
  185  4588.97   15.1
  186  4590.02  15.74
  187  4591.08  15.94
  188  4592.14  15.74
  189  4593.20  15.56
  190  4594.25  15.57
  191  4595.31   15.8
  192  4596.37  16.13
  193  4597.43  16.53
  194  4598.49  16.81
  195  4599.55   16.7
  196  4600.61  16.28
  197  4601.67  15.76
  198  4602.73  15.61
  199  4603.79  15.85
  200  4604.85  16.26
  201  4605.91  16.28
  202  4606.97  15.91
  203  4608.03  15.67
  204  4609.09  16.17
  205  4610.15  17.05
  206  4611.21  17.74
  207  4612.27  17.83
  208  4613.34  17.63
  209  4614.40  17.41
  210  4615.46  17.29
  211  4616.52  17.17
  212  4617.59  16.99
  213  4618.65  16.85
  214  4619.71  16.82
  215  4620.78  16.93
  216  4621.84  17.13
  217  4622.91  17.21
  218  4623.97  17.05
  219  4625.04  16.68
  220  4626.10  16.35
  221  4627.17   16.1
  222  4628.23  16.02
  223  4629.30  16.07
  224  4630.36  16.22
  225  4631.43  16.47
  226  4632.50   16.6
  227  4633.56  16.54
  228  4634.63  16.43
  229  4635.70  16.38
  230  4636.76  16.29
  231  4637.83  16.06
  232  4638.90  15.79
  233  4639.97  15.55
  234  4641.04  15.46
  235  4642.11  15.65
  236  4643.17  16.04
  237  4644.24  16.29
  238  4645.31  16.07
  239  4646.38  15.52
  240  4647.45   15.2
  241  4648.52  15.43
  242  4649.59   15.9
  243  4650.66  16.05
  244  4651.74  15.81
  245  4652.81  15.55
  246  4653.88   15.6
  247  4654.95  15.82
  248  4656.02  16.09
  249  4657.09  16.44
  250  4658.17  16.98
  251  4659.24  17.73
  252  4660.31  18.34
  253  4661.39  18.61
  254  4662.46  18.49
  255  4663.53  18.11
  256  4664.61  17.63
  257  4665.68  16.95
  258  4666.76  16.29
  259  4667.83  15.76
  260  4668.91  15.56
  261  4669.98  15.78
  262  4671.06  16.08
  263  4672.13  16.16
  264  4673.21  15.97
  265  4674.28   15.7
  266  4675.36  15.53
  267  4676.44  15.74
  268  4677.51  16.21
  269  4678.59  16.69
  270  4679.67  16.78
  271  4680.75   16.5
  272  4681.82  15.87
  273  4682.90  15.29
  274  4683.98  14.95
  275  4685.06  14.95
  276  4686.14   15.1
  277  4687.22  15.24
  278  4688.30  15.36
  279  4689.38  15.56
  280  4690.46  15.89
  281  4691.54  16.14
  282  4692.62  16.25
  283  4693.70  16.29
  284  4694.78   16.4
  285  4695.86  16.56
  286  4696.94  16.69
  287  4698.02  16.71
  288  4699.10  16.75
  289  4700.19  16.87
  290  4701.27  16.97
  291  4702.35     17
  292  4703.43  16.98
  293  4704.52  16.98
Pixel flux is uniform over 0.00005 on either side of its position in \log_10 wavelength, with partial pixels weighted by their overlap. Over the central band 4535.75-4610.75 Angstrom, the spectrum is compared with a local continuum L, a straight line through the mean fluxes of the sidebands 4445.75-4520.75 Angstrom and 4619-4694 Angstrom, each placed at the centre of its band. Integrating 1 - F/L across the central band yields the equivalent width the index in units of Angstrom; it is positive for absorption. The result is -4.6 Angstrom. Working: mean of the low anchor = 12.4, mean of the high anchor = 16.2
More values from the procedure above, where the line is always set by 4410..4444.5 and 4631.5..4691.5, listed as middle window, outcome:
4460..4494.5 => -3.2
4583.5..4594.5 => -0.7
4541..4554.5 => -0.6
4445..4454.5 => -0.5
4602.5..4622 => -2.5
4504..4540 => -2.3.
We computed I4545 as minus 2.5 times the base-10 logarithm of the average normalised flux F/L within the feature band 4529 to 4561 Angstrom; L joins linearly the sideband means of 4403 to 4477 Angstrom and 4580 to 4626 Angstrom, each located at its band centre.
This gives 0.06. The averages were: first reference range 10.4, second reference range 16.2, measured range 13.3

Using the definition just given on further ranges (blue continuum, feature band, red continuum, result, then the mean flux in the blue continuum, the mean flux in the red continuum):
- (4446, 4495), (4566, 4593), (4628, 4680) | -0.108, 11.8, 16.3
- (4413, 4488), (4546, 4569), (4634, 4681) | -0.087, 11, 16.3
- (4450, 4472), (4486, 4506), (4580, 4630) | -0.123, 10.5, 16.2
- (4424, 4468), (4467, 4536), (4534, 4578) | -0.056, 10.2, 14.8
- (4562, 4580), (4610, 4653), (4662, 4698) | -0.001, 16.8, 16.1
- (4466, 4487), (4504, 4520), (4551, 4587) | -0.005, 12.7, 15.6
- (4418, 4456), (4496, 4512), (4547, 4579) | -0.067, 10.3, 15.5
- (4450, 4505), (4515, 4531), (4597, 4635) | 0.005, 12.1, 16.6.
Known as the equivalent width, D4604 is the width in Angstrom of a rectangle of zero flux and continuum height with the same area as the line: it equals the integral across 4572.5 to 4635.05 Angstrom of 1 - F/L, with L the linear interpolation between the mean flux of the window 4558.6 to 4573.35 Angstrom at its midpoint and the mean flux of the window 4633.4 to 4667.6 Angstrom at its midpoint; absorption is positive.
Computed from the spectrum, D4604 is 1.1 Angstrom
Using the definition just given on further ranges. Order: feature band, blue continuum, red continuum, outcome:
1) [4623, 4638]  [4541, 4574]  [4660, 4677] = -0.3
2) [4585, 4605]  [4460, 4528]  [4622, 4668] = -0.5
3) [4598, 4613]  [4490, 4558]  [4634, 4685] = -1.3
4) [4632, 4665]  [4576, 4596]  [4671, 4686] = -1.5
